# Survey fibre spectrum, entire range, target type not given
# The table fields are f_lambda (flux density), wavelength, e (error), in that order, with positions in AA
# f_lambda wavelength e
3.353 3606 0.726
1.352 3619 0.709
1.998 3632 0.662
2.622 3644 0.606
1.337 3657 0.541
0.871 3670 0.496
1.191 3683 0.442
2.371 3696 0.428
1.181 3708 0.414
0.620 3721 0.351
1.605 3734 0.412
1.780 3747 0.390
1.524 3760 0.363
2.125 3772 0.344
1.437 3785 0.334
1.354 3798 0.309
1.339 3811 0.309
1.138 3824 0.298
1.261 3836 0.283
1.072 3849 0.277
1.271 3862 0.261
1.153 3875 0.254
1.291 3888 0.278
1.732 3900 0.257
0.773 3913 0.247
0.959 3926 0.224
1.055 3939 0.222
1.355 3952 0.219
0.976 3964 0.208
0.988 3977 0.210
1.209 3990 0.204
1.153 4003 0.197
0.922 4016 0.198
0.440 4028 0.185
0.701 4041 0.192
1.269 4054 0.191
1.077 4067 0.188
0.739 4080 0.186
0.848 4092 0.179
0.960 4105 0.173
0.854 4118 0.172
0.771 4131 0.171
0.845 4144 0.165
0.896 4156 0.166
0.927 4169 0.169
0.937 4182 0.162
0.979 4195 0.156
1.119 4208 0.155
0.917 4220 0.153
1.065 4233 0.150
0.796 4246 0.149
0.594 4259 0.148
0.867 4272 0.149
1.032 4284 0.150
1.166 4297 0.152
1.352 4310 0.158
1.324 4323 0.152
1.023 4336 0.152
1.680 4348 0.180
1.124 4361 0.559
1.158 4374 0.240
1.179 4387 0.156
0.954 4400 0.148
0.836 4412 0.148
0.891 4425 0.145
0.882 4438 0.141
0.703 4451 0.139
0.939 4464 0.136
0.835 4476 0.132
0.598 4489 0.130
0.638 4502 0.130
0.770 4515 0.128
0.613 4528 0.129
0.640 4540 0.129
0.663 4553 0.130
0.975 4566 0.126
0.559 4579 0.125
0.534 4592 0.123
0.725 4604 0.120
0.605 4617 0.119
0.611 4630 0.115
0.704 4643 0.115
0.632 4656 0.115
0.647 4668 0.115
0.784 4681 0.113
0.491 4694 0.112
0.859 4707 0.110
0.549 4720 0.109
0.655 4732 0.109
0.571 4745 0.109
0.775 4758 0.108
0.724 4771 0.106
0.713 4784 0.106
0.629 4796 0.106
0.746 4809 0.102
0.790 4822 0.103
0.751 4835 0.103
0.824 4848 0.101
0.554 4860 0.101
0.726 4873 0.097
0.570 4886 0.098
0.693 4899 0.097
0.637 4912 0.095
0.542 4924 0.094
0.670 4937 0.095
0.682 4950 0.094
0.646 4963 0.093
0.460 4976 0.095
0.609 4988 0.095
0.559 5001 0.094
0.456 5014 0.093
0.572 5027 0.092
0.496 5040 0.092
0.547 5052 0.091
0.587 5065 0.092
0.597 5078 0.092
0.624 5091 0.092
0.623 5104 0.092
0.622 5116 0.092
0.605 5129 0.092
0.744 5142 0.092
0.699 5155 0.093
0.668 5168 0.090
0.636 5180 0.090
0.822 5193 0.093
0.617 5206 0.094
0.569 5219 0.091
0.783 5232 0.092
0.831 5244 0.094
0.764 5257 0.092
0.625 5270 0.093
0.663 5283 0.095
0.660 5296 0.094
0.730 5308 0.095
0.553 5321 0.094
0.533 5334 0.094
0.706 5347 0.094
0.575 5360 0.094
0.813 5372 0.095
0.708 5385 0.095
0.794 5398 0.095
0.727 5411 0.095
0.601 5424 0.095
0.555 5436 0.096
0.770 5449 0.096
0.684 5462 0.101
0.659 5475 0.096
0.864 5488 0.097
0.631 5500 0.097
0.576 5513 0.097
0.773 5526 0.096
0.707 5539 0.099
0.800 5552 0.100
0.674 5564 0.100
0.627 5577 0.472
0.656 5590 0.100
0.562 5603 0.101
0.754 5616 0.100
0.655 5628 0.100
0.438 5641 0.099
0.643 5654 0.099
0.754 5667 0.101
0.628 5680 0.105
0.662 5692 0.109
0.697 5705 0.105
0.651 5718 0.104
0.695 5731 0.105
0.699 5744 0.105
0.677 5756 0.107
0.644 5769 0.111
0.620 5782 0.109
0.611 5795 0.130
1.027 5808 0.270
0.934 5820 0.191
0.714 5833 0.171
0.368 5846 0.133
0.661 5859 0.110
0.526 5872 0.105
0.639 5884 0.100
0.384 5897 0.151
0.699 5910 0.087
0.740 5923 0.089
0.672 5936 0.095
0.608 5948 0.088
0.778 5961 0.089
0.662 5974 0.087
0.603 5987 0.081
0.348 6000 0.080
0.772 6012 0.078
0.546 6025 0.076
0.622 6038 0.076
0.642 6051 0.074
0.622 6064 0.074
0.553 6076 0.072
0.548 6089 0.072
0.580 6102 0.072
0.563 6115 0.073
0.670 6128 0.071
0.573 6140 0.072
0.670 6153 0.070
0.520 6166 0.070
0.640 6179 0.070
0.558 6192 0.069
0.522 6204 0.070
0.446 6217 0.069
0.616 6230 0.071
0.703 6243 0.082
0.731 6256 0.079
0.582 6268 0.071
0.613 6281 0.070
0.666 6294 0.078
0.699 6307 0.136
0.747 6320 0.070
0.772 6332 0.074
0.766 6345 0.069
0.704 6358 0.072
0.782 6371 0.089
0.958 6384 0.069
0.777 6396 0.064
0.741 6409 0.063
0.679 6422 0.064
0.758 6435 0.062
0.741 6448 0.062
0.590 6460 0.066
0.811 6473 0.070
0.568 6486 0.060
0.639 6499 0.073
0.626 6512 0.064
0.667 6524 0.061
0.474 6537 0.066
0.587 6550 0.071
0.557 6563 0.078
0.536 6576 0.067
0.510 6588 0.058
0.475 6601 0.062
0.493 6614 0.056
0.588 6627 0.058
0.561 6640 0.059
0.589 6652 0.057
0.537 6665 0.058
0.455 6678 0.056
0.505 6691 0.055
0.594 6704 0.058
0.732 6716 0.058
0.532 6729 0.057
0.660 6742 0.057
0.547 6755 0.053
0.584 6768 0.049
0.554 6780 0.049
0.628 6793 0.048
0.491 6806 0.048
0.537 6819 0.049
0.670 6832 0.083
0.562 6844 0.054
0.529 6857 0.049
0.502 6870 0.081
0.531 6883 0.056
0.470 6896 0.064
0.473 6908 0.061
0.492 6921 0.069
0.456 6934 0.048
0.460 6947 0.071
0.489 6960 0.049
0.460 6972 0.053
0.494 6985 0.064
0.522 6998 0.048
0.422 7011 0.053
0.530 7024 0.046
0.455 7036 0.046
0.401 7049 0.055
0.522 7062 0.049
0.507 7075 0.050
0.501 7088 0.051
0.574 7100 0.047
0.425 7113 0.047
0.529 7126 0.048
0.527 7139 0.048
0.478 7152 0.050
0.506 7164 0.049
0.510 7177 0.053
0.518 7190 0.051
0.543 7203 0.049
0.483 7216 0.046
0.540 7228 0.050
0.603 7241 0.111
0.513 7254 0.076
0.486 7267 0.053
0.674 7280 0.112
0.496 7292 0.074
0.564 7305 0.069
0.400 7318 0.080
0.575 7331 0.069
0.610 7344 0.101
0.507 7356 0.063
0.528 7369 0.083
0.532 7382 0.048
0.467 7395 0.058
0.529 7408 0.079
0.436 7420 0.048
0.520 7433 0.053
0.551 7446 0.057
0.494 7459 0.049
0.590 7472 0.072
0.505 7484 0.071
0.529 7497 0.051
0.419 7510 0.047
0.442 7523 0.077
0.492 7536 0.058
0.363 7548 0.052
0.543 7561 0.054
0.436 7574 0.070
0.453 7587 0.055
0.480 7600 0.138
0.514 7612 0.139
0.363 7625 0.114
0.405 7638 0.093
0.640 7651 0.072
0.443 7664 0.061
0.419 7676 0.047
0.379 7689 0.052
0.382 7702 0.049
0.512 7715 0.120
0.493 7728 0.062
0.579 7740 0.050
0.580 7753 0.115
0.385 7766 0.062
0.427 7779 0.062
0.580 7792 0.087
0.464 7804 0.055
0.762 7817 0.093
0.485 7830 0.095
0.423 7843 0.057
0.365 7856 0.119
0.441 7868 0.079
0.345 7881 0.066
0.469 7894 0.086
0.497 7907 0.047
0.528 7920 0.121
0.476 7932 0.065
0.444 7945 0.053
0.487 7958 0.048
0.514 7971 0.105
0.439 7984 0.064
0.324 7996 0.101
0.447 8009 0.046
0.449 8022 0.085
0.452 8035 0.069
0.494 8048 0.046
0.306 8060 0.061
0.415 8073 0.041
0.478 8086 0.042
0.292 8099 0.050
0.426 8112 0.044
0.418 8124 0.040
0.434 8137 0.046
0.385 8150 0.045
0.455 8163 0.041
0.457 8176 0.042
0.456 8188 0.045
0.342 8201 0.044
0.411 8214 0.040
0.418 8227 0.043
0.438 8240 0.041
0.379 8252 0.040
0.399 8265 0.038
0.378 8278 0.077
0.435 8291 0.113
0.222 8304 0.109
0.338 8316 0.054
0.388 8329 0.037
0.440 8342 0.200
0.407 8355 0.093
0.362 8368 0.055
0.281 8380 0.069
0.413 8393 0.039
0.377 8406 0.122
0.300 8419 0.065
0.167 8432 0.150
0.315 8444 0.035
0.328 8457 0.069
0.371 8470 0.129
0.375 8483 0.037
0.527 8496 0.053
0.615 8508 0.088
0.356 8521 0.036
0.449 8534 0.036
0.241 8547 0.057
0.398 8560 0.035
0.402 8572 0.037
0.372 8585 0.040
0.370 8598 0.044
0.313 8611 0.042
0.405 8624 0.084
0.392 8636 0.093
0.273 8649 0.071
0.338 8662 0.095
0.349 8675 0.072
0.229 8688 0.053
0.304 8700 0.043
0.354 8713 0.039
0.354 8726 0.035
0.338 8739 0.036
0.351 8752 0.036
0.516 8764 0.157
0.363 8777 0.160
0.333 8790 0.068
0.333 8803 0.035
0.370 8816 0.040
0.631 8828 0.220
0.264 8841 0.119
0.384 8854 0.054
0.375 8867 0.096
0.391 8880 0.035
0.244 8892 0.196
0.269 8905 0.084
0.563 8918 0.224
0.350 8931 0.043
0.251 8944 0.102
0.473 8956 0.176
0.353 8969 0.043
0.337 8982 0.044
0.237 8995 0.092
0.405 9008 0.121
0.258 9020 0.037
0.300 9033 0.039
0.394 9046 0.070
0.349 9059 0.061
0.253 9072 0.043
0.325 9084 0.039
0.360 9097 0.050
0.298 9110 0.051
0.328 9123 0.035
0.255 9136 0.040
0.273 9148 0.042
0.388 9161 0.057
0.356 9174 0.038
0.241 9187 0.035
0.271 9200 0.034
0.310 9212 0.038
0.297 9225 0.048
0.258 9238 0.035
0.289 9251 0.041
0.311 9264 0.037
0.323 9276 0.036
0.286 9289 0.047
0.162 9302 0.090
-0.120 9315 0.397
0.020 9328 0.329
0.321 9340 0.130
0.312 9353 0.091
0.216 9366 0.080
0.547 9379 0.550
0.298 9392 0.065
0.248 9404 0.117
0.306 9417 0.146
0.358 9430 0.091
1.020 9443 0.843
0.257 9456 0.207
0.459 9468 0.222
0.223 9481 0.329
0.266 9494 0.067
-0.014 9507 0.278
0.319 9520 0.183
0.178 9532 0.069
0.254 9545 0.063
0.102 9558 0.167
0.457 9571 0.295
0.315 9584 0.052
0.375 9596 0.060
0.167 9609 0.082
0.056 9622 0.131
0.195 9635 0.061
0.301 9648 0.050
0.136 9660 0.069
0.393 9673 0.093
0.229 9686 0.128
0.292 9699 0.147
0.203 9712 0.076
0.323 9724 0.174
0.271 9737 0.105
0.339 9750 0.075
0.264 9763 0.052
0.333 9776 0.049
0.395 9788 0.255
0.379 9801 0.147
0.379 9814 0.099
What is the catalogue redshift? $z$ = 1.281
